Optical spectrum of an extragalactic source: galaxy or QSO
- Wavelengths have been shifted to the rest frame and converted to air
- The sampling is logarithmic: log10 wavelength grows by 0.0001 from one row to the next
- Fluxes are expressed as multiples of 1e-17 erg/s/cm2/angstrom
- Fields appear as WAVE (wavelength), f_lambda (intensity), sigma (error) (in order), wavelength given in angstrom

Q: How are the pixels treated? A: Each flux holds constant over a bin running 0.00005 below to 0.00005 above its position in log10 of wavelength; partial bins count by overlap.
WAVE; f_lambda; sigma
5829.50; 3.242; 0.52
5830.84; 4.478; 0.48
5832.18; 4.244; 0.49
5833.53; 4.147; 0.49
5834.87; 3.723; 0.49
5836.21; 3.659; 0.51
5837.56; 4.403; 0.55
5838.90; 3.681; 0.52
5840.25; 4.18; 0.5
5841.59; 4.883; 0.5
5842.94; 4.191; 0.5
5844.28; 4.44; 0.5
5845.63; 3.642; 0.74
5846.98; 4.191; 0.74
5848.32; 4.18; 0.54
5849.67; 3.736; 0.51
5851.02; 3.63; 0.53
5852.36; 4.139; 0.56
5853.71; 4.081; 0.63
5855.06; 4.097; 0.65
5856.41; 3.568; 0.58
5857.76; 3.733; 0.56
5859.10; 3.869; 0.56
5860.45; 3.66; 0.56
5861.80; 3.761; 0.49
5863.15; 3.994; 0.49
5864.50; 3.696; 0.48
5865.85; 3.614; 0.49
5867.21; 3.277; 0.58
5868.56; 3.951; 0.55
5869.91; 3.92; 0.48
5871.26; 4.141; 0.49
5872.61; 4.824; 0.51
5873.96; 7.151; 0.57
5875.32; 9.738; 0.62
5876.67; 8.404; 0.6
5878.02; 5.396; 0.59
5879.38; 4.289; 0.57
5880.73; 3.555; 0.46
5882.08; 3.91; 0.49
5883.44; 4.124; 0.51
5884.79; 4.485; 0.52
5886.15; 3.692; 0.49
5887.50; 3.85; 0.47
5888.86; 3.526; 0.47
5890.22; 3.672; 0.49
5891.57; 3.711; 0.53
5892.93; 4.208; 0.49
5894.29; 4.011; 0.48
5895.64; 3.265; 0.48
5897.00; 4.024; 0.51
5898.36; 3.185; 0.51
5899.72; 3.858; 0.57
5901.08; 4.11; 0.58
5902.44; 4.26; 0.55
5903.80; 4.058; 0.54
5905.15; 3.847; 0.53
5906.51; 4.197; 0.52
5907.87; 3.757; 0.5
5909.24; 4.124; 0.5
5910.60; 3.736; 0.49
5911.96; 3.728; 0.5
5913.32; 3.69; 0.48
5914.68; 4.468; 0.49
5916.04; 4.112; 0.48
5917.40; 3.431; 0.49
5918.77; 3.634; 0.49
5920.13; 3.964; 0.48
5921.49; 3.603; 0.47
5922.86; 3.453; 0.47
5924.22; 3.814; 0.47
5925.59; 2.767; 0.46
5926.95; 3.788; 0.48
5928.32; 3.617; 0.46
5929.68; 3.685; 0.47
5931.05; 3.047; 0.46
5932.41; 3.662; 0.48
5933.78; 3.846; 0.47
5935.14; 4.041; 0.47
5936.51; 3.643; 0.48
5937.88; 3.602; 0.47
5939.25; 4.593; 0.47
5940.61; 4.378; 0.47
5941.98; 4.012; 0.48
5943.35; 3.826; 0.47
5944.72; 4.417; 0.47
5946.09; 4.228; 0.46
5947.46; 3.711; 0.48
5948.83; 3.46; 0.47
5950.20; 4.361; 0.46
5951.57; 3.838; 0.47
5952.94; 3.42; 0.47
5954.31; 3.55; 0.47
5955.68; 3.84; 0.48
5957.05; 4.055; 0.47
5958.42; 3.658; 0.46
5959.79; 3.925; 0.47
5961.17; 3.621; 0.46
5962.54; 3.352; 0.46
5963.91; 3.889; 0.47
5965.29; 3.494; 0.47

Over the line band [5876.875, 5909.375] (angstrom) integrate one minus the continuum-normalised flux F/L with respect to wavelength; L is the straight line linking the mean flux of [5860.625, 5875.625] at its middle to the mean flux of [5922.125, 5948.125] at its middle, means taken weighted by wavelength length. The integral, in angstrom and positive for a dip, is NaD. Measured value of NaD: 2.0 angstrom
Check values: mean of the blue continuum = 4.57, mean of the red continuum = 3.8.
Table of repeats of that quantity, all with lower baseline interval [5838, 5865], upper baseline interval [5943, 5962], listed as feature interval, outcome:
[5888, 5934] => 1.6 angstrom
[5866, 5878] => -4.9 angstrom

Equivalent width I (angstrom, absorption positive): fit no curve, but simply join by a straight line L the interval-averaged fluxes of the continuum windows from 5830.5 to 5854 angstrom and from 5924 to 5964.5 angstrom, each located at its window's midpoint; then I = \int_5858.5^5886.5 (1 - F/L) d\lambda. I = -4.6 angstrom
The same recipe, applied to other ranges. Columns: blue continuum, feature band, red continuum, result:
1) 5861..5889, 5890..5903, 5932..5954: 1.74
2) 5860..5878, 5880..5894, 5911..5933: 1.98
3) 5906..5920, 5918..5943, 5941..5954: 1.10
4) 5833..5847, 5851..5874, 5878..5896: 0.18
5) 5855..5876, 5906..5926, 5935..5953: 1.81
